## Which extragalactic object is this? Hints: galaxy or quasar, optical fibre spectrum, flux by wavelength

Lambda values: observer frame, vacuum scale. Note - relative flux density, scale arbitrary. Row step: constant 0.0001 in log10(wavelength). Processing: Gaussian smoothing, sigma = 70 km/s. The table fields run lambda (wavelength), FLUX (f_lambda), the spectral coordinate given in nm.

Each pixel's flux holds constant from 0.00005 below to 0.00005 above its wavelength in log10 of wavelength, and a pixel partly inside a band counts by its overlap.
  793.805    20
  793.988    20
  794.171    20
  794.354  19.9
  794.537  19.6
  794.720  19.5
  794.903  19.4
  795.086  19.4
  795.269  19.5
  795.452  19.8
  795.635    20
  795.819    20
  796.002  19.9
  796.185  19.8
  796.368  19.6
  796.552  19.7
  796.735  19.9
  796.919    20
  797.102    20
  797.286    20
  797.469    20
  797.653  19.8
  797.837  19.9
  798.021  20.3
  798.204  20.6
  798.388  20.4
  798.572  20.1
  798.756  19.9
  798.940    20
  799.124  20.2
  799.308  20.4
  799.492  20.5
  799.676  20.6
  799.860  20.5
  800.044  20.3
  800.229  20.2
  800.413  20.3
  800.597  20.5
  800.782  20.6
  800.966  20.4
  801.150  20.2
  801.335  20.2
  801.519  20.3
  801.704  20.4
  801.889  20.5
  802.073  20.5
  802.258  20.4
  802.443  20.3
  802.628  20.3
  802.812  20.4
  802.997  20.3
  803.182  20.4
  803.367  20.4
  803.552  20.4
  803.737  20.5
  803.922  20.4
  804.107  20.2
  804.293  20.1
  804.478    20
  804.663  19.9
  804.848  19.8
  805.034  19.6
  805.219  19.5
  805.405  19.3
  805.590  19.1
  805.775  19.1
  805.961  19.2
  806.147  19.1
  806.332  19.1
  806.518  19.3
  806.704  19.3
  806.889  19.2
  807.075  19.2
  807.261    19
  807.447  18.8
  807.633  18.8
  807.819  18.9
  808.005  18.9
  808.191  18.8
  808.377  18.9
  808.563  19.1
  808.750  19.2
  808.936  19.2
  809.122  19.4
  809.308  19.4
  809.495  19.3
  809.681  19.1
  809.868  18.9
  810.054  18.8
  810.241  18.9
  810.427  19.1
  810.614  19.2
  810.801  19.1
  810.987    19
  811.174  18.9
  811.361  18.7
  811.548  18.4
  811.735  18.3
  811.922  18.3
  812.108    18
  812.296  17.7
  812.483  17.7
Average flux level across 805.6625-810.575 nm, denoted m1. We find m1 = 19.1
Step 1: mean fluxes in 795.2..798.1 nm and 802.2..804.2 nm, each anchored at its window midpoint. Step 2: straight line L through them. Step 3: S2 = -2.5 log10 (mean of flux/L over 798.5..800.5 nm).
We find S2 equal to -0.01 mag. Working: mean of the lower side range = 19.9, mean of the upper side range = 20.4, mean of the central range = 20.3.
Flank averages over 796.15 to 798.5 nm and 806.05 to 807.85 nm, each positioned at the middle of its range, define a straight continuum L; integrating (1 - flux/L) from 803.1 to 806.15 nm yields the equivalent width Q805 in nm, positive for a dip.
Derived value -0.09 nm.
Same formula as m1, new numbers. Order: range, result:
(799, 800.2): 20.4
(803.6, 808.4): 19.4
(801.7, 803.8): 20.4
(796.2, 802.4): 20.2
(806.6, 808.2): 19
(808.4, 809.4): 19.2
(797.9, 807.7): 20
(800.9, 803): 20.4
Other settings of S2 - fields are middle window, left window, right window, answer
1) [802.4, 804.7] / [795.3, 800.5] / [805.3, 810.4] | -0.042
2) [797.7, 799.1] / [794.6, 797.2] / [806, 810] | -0.030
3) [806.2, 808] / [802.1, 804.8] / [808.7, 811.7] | 0.030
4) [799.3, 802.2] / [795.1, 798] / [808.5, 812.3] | -0.046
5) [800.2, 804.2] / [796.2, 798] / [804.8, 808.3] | -0.048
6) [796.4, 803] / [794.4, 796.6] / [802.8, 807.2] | -0.029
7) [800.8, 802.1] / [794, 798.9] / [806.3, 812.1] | -0.046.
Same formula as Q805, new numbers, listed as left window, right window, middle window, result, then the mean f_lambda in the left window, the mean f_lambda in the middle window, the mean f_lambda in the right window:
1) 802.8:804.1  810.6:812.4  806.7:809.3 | 0.04 nm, 20.4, 19.1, 18.5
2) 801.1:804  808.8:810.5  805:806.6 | 0.05 nm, 20.4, 19.2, 19.1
